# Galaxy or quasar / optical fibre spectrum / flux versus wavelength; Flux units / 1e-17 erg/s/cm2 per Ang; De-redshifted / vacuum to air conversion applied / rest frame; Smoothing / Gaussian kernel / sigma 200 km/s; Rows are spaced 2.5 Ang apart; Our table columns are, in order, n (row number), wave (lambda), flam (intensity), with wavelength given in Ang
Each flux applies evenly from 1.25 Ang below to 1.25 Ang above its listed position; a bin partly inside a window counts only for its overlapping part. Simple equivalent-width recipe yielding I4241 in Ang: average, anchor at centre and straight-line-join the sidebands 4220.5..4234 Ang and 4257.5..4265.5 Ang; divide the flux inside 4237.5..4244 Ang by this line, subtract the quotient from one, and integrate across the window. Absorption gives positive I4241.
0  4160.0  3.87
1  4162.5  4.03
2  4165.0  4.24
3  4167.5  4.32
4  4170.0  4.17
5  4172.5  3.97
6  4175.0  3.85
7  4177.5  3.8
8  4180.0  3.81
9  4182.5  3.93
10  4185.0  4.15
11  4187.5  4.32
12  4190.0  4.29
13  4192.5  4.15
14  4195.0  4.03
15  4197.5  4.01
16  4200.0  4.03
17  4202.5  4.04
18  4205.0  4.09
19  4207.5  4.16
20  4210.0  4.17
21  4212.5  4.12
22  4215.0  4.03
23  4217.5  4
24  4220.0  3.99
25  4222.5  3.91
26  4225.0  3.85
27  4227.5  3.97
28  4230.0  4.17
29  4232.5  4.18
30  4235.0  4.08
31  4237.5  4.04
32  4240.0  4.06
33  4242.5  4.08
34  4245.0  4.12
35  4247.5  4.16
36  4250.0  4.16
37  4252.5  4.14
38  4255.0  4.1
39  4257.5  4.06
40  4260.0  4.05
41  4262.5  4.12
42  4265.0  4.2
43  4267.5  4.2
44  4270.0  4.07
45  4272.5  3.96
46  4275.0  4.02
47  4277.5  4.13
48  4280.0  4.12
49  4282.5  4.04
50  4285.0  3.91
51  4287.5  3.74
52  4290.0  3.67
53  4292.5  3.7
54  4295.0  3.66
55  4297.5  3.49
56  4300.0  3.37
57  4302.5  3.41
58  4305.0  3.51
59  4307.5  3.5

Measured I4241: 0.0 Ang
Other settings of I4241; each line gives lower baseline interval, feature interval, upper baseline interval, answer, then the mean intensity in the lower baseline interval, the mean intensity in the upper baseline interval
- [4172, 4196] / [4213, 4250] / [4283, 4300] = -1.65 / 4.03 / 3.69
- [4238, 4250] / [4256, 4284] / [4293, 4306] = -1.95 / 4.11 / 3.5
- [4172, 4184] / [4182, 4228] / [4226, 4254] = -1.14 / 3.87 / 4.1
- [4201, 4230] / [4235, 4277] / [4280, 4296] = -1.98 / 4.04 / 3.81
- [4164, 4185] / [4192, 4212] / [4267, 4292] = -0.40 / 4.02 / 3.97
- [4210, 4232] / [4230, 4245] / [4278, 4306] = -0.57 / 4.02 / 3.71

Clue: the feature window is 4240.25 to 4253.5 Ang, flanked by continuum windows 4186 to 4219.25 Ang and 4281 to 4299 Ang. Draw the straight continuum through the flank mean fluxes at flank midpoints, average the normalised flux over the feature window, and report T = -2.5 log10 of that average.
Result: -0.05 mag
